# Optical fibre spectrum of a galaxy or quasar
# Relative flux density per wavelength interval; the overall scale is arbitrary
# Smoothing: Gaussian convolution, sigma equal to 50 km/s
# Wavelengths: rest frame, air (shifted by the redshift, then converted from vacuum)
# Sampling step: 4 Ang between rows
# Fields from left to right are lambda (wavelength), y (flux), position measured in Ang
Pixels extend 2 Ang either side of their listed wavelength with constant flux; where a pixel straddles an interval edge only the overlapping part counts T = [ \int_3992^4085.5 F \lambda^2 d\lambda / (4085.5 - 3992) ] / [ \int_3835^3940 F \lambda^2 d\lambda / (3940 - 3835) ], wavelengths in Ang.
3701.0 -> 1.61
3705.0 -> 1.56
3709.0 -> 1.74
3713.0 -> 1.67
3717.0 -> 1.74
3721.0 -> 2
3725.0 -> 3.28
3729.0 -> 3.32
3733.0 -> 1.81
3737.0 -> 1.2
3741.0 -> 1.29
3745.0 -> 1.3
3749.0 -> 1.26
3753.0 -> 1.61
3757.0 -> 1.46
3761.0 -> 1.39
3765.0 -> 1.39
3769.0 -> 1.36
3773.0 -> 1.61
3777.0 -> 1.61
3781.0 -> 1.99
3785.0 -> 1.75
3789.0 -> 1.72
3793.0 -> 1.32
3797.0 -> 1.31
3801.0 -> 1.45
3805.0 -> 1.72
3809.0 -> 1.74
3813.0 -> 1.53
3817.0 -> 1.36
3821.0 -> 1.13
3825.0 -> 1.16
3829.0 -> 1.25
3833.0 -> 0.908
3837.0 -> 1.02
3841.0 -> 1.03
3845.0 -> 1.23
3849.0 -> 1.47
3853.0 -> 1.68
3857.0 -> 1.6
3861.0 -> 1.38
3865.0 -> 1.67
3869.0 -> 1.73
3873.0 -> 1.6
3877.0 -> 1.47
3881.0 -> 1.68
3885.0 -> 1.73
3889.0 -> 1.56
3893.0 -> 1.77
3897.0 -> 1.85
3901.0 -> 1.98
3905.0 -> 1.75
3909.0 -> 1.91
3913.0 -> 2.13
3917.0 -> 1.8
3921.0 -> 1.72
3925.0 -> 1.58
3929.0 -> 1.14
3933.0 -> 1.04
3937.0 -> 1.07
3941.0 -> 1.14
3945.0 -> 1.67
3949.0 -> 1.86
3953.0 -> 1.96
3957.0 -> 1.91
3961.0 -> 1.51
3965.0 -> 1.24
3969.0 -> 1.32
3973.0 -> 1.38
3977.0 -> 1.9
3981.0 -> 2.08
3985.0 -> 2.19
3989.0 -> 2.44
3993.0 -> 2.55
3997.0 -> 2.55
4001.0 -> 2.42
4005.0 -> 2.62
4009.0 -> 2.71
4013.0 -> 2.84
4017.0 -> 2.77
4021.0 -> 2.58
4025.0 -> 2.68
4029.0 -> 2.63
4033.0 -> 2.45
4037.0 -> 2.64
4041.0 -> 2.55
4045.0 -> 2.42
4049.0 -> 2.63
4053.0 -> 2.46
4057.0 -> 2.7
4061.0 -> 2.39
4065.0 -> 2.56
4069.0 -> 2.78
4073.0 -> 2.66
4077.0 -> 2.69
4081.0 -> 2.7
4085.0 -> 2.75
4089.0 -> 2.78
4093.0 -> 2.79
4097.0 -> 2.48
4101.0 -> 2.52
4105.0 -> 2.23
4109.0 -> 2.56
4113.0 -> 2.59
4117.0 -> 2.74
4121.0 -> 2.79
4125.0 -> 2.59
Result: 1.81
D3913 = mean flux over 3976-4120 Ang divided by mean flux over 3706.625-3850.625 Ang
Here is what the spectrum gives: 1.6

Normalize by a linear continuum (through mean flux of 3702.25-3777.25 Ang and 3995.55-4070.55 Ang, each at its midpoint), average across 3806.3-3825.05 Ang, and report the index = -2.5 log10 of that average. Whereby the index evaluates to 0.340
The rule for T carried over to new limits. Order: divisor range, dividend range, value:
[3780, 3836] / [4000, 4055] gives 2.03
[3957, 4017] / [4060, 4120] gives 1.29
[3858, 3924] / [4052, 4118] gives 1.66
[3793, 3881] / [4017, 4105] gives 2.08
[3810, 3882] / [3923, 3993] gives 1.26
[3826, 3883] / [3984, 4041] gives 1.99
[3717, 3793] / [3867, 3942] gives 1.01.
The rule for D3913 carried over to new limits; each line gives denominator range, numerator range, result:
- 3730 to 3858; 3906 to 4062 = 1.45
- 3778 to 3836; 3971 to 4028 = 1.67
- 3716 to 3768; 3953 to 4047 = 1.29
